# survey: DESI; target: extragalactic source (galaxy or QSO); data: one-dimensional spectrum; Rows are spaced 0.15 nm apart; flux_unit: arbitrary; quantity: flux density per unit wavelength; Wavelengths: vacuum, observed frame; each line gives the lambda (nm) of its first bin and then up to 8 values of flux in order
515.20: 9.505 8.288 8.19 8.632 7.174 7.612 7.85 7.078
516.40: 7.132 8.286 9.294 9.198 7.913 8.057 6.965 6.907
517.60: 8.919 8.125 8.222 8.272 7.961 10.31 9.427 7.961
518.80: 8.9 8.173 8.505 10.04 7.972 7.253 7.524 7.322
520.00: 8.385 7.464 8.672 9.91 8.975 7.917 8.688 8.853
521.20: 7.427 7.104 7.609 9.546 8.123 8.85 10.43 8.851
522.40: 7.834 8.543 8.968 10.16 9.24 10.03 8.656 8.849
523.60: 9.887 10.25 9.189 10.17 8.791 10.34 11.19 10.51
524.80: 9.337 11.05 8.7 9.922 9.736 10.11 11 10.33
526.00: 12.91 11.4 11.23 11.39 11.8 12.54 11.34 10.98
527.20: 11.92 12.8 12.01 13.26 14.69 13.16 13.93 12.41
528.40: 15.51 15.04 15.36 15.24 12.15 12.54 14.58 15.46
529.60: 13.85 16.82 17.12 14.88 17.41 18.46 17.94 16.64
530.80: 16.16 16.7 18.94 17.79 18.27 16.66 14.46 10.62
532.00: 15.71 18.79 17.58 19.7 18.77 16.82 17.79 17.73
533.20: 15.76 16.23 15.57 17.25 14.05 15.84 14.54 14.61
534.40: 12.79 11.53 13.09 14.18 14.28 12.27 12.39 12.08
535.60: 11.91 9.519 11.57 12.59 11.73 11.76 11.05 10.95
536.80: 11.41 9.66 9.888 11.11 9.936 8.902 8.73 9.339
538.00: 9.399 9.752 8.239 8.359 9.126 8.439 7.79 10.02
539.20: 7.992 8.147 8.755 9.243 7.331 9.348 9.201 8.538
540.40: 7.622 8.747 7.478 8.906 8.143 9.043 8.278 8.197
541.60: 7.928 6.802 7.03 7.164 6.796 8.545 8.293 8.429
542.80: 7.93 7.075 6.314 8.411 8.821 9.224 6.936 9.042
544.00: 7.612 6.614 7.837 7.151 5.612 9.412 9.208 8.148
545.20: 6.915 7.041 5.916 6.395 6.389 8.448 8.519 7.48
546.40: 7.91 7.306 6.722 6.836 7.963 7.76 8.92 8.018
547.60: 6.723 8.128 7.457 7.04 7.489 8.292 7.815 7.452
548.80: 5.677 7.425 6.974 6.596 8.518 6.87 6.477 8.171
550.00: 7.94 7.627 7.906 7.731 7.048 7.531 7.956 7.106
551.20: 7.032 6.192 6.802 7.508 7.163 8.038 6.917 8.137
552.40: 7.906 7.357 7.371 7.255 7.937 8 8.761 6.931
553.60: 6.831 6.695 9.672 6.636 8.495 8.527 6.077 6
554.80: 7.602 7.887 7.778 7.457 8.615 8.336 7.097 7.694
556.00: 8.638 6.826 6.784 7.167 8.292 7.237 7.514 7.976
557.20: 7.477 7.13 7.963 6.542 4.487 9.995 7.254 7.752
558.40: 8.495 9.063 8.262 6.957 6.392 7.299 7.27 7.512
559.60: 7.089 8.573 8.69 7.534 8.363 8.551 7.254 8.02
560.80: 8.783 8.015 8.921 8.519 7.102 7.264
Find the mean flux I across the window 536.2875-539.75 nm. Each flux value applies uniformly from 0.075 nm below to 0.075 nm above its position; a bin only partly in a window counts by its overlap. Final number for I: 9.45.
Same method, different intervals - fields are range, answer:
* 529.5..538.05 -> 14.3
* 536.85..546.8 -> 8.17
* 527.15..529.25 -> 13.6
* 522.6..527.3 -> 10.4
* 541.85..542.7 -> 7.71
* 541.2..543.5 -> 7.76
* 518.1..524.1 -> 8.74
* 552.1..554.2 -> 7.66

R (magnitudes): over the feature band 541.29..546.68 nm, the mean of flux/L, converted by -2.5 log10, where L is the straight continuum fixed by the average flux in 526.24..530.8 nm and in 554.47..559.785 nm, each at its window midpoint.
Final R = 0.35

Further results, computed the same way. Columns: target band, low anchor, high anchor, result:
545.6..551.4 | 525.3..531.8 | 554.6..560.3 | 0.28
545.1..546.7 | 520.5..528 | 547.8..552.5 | 0.09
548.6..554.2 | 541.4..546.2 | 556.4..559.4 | 0.02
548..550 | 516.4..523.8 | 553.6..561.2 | 0.08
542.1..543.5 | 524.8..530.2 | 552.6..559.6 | 0.26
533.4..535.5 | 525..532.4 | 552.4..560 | -0.10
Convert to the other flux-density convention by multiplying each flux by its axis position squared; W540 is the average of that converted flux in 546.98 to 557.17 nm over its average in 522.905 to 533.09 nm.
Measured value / 0.61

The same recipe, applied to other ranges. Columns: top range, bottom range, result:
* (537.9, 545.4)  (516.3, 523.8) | 1.03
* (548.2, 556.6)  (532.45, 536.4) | 0.56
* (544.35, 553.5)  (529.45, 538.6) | 0.57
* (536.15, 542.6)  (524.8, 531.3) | 0.68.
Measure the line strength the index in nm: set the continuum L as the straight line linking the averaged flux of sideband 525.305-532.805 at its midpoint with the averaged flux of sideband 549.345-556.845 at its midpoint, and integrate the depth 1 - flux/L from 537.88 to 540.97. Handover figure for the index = 0.77 nm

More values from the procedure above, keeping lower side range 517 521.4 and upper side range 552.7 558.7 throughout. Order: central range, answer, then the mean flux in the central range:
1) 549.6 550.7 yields 0.03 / 7.54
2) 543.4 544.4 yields -0.01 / 7.93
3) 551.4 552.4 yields 0.03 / 7.43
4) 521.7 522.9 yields -0.11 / 8.96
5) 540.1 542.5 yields -0.04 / 8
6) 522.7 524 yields -0.21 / 9.51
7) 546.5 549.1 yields 0.10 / 7.46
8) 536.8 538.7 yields -0.36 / 9.44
